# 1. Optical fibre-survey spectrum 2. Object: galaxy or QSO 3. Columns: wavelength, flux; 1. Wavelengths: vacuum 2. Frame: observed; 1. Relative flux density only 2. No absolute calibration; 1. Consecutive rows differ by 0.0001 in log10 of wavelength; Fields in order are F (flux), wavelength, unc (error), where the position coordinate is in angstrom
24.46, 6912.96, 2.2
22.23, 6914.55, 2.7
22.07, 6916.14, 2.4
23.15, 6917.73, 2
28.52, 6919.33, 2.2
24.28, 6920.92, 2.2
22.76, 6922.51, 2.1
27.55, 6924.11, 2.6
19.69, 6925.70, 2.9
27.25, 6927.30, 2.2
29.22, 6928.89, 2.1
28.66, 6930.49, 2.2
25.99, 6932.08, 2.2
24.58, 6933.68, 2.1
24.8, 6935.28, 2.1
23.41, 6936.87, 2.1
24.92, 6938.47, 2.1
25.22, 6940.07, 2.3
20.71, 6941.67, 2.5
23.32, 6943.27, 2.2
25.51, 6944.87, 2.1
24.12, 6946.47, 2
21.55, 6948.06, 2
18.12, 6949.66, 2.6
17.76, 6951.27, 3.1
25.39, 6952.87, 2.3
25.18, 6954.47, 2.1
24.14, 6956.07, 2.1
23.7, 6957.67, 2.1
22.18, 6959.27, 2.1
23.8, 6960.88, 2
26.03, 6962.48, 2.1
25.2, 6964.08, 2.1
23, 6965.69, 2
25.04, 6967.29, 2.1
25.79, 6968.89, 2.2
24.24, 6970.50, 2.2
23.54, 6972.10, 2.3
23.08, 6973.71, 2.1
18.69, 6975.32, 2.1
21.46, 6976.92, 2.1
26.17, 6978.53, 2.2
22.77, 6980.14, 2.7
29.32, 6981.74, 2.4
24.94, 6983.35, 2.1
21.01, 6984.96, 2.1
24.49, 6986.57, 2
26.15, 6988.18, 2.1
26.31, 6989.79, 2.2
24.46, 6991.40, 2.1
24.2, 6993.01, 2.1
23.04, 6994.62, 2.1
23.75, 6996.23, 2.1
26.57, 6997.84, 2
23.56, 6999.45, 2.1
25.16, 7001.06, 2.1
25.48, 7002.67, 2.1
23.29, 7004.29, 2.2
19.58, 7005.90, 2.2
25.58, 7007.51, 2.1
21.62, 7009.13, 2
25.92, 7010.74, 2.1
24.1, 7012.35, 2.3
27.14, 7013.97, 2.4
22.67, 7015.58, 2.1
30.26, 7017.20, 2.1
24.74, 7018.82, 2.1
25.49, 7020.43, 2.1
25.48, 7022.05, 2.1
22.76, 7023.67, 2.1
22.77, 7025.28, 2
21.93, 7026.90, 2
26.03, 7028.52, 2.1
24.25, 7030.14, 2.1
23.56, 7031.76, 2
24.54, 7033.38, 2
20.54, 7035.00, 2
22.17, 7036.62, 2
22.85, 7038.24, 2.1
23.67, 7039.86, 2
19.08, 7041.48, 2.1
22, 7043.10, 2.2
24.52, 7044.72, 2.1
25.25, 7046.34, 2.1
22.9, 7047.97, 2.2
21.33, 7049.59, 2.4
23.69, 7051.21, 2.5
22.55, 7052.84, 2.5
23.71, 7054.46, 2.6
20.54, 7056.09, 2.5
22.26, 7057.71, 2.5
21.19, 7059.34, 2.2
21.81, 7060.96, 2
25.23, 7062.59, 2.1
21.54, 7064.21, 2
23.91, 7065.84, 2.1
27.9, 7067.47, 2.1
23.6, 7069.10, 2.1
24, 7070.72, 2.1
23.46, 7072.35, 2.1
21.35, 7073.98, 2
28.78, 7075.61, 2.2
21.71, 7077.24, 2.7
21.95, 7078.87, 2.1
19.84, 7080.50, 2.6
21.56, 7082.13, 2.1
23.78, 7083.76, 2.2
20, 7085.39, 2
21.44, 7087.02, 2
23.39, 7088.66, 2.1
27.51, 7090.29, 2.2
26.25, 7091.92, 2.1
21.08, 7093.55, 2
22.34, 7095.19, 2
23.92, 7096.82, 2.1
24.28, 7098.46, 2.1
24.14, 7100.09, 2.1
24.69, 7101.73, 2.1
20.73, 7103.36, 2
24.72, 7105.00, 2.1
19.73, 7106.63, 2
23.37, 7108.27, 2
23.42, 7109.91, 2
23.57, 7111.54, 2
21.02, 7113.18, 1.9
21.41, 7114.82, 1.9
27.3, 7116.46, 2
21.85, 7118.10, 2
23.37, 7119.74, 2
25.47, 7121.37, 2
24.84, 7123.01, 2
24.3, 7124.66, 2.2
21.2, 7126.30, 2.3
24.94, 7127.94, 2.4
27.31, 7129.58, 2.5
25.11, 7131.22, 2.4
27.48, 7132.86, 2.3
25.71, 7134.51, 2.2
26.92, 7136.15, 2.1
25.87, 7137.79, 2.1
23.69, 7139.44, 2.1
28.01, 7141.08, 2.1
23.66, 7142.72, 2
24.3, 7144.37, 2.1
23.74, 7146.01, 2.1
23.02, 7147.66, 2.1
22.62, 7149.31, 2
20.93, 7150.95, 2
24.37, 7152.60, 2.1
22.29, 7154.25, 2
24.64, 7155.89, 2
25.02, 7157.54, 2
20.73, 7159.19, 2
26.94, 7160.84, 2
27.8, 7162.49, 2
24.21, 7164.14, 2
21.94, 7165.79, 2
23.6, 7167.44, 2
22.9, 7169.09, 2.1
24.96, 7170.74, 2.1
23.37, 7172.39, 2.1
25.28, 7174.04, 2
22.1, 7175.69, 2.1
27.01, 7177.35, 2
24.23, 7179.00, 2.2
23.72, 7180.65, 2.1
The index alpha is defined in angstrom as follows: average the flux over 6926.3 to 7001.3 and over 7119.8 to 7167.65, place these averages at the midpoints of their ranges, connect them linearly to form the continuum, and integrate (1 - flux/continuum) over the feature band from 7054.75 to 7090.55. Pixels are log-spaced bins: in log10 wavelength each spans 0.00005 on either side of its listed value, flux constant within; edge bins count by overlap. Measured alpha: 2.1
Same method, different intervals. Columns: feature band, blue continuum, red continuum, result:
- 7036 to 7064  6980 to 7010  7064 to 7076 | 1.9 angstrom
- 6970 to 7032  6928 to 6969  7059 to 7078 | -0.7 angstrom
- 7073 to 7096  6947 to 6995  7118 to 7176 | 1.1 angstrom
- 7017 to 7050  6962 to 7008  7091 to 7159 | 0.8 angstrom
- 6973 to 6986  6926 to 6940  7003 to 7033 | 0.8 angstrom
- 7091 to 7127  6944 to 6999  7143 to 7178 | 0.8 angstrom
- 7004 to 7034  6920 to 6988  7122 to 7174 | -0.2 angstrom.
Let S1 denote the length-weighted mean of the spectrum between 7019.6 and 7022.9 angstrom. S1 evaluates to 25.4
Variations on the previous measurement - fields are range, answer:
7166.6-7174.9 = 24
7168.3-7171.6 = 24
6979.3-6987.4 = 24.5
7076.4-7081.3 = 21.2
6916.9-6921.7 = 25.3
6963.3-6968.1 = 24.4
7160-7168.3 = 24.9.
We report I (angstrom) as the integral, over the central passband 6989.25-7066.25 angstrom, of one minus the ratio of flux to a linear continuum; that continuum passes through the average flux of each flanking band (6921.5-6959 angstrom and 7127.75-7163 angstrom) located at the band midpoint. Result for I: 2.2 angstrom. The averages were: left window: 24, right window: 24.7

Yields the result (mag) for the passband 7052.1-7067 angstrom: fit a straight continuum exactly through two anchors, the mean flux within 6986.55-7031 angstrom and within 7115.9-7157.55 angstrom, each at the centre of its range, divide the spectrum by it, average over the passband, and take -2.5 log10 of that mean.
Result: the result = 0.09 mag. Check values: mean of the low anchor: 24.5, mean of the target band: 22.7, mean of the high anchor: 24.5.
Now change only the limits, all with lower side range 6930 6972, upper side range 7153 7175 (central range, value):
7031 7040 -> 0.054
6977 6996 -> -0.031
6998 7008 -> 0.002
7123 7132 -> -0.022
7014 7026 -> -0.048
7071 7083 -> 0.061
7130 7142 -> -0.089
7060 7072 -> 0.003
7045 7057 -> 0.050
